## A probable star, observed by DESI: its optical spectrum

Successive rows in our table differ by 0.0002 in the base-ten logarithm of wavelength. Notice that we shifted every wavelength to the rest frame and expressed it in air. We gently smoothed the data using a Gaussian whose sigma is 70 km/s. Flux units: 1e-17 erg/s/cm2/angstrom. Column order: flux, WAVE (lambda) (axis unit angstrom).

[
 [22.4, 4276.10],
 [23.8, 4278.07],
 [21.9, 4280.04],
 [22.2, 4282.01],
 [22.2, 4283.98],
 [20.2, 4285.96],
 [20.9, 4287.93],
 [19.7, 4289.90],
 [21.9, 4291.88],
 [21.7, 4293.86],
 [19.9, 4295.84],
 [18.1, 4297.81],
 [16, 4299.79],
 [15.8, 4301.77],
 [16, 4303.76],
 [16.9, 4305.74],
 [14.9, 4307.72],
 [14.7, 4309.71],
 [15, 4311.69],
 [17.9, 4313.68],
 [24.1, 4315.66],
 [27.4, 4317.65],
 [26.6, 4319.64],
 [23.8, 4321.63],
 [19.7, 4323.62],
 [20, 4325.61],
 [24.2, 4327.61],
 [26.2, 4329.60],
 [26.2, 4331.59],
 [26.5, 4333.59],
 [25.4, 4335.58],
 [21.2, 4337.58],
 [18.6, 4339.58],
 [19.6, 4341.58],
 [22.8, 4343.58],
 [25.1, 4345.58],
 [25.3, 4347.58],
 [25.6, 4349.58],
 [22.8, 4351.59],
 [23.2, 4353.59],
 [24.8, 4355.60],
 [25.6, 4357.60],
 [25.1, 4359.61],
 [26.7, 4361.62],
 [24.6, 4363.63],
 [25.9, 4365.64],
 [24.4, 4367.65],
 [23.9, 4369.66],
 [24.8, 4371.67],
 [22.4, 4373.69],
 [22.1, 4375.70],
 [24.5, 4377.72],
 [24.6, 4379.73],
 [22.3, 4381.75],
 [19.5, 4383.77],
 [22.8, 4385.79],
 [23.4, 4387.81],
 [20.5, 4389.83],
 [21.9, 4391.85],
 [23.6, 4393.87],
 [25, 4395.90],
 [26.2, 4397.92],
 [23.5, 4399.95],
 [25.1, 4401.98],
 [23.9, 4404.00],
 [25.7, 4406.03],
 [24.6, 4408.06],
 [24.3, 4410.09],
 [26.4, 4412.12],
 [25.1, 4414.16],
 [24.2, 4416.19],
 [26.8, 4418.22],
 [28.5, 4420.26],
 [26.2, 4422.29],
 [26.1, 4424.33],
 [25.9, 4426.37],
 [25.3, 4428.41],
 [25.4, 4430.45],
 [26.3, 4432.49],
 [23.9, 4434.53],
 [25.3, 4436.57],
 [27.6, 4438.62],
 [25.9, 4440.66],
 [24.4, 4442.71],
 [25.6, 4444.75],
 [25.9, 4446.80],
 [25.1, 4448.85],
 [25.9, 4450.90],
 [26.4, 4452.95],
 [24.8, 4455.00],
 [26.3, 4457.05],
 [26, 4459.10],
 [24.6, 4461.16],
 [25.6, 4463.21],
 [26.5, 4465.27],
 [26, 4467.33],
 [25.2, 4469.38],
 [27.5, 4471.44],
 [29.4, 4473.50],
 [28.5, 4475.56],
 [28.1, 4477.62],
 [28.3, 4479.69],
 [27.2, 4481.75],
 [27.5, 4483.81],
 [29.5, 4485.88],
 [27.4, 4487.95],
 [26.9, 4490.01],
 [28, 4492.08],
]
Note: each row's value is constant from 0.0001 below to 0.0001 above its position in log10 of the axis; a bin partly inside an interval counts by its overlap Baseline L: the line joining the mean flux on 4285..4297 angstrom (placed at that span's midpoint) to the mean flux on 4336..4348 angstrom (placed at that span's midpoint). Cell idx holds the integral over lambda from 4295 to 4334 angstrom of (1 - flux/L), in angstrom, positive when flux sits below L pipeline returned 1.77 angstrom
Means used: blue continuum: 20.7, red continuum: 22.1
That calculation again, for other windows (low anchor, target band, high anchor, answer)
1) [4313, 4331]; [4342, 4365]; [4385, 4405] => -1.0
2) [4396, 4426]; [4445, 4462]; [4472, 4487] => 1.0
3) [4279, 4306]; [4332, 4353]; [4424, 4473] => -1.7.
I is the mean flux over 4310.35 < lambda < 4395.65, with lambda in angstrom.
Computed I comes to 23.3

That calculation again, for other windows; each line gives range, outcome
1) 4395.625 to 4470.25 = 25.6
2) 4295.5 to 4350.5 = 21.2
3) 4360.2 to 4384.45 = 23.9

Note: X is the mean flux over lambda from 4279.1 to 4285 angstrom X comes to 22.1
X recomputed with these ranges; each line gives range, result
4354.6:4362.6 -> 25.6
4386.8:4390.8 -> 22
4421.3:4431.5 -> 25.8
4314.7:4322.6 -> 25.5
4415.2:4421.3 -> 26.5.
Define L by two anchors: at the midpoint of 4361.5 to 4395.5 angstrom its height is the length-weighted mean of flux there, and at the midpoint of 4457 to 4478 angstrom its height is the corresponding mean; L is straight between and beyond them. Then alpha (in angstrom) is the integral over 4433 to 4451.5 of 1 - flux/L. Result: 0.2 angstrom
